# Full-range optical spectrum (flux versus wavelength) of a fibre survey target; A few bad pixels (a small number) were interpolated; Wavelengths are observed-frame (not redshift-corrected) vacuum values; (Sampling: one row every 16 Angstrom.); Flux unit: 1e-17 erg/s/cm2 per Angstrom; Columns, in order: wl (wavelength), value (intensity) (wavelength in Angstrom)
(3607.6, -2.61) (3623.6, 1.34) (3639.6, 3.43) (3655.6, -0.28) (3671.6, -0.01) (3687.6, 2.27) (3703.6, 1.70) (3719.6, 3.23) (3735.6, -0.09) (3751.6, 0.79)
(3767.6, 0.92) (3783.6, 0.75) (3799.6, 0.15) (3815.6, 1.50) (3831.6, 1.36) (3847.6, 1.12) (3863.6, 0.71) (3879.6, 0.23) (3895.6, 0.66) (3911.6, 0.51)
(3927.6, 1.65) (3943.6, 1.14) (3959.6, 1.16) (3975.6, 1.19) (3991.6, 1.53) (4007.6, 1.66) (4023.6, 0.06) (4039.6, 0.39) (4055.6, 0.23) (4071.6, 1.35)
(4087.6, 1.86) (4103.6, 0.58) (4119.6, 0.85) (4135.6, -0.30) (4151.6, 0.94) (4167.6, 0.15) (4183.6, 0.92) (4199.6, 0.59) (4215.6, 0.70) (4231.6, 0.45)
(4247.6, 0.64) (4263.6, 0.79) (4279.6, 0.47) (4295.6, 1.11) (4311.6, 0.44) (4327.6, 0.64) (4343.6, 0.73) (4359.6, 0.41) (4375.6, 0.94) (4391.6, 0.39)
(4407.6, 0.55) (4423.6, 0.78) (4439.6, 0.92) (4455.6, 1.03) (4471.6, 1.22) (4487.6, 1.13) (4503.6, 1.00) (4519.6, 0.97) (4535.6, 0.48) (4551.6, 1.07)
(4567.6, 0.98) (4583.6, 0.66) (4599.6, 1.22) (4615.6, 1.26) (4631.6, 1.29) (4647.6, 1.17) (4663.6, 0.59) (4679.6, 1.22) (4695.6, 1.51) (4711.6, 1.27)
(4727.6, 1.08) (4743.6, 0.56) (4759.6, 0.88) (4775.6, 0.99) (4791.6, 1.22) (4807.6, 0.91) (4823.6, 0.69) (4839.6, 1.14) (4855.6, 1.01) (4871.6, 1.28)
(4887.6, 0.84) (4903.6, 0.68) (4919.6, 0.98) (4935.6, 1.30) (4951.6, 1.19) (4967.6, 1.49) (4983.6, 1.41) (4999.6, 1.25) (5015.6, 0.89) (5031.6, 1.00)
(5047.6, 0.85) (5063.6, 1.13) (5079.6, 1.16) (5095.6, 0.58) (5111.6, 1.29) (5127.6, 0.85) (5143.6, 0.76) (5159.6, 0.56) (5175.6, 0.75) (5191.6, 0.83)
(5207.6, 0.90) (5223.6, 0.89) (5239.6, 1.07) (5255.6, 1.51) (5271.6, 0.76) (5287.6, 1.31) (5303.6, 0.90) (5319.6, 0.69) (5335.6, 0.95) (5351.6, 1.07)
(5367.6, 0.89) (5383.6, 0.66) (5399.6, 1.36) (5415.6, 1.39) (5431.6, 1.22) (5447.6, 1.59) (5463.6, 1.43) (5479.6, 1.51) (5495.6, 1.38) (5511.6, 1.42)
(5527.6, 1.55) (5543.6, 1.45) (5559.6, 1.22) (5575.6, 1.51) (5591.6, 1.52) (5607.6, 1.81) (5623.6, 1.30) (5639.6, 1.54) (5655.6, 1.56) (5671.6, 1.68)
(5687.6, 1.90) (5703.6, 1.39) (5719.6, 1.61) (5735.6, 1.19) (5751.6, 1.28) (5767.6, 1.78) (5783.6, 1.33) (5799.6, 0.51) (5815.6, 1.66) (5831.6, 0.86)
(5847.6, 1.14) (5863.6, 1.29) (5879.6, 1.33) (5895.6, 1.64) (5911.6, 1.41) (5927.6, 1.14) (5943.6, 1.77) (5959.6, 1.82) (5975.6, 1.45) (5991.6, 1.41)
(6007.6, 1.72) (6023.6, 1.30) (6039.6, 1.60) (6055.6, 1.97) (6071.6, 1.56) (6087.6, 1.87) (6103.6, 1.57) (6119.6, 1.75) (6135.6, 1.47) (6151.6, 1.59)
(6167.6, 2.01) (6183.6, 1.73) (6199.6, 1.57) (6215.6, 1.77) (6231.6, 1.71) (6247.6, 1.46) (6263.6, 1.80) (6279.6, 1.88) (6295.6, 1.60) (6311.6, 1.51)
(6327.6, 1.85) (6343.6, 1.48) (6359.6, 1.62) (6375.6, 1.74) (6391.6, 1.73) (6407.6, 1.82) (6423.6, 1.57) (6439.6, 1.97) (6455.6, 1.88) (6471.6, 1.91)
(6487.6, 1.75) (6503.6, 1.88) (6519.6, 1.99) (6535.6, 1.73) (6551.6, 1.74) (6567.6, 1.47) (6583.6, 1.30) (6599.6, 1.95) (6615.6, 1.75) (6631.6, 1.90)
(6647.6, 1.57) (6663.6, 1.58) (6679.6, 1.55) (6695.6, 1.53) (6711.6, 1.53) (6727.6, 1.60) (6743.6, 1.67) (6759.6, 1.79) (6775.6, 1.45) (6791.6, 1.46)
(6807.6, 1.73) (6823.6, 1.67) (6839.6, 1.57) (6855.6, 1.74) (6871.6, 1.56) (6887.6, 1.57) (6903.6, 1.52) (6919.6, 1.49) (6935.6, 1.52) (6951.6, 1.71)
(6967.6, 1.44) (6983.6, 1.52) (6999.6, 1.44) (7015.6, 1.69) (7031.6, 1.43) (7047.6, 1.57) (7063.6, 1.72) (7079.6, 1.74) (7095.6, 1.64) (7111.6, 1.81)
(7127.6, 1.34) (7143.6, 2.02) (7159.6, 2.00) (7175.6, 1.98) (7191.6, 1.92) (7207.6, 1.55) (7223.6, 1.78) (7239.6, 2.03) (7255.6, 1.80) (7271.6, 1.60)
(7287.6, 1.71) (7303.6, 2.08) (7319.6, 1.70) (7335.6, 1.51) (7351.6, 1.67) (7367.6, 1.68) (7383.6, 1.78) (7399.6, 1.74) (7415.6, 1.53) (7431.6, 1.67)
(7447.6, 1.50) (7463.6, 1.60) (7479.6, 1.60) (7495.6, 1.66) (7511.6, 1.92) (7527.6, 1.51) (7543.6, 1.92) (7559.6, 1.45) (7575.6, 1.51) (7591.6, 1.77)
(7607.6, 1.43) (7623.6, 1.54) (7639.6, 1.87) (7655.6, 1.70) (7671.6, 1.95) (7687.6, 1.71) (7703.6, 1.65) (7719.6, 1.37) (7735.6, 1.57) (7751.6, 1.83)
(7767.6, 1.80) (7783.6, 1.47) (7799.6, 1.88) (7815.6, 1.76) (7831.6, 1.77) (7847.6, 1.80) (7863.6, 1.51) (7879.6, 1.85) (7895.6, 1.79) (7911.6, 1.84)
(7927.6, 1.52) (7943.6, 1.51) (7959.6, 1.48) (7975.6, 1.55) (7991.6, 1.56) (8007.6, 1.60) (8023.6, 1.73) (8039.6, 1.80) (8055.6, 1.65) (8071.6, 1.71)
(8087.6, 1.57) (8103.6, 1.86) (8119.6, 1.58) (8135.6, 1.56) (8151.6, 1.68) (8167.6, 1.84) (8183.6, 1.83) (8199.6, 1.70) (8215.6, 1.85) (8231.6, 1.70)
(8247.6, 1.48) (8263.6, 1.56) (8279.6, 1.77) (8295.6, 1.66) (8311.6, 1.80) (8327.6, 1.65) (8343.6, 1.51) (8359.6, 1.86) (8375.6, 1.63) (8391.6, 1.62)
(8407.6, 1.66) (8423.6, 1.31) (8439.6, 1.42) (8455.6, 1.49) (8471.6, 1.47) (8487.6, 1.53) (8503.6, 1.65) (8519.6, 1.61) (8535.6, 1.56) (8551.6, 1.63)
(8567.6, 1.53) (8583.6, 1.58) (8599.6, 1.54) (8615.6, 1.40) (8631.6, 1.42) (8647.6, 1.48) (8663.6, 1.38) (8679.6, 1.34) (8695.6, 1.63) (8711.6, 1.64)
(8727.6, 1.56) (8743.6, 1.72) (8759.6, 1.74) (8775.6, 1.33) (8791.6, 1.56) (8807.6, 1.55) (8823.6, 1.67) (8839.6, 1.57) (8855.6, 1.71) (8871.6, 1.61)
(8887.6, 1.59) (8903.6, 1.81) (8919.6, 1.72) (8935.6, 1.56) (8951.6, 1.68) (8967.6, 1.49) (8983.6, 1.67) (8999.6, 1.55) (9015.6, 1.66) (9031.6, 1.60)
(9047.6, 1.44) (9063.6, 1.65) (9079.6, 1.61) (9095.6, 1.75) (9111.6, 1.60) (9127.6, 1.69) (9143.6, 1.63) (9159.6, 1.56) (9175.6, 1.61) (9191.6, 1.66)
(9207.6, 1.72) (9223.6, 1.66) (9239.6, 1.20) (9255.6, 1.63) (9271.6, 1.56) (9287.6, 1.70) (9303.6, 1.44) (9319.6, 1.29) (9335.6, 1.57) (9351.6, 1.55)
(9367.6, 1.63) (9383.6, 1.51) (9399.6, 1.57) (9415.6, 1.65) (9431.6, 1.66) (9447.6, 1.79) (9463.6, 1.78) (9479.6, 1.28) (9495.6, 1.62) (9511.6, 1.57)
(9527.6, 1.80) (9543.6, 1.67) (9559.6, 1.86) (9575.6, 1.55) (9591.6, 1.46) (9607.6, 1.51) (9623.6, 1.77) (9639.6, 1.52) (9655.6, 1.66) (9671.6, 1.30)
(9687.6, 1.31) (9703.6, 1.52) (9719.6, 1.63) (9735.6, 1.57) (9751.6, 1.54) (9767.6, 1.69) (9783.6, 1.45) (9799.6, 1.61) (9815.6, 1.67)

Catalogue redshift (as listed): 0.35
